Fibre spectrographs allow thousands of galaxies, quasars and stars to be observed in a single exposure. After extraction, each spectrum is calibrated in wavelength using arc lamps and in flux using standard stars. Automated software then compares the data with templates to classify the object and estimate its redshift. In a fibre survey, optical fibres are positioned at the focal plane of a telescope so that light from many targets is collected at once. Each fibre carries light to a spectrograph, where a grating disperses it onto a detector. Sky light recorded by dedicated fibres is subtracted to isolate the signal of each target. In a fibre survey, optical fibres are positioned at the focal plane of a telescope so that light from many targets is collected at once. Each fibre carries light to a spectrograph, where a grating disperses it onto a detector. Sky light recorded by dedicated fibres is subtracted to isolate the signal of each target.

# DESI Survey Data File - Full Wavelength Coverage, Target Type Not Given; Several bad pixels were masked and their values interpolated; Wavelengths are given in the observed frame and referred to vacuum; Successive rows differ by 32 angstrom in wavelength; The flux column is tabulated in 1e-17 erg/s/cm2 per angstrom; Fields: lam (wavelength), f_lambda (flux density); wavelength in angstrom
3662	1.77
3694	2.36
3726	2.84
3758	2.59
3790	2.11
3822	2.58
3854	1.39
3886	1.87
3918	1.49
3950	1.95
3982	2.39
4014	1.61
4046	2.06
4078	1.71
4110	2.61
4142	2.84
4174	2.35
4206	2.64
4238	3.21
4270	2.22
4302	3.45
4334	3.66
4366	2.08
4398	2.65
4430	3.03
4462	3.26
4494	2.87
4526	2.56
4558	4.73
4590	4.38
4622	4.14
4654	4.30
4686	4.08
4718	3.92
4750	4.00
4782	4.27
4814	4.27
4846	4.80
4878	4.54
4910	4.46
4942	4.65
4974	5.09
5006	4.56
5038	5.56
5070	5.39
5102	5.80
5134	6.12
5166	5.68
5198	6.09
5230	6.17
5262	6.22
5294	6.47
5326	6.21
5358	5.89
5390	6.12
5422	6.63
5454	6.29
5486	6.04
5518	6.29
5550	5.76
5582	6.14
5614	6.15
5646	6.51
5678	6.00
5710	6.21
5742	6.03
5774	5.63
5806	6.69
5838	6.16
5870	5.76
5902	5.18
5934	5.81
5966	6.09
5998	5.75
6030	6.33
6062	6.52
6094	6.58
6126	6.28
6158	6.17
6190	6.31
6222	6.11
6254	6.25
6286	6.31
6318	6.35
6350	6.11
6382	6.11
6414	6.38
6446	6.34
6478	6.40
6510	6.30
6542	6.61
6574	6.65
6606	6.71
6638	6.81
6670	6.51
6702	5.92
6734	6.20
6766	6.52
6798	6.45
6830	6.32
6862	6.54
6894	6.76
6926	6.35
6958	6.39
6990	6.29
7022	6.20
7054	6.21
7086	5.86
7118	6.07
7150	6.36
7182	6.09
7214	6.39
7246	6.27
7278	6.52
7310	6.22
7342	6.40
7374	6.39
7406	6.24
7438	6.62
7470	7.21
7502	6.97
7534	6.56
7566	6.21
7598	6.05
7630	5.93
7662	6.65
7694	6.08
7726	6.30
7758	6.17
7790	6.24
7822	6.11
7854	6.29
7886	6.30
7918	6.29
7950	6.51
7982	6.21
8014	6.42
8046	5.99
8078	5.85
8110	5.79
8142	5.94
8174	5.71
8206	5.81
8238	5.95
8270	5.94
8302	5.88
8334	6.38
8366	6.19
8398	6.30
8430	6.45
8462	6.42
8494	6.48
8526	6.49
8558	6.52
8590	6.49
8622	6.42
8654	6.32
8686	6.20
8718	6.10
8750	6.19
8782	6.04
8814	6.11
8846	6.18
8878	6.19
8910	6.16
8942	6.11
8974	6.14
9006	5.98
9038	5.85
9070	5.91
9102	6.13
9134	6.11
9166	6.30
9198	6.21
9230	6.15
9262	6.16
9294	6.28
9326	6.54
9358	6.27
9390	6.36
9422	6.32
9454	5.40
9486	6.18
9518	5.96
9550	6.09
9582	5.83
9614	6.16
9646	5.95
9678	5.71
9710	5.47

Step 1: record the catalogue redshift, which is 0.138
